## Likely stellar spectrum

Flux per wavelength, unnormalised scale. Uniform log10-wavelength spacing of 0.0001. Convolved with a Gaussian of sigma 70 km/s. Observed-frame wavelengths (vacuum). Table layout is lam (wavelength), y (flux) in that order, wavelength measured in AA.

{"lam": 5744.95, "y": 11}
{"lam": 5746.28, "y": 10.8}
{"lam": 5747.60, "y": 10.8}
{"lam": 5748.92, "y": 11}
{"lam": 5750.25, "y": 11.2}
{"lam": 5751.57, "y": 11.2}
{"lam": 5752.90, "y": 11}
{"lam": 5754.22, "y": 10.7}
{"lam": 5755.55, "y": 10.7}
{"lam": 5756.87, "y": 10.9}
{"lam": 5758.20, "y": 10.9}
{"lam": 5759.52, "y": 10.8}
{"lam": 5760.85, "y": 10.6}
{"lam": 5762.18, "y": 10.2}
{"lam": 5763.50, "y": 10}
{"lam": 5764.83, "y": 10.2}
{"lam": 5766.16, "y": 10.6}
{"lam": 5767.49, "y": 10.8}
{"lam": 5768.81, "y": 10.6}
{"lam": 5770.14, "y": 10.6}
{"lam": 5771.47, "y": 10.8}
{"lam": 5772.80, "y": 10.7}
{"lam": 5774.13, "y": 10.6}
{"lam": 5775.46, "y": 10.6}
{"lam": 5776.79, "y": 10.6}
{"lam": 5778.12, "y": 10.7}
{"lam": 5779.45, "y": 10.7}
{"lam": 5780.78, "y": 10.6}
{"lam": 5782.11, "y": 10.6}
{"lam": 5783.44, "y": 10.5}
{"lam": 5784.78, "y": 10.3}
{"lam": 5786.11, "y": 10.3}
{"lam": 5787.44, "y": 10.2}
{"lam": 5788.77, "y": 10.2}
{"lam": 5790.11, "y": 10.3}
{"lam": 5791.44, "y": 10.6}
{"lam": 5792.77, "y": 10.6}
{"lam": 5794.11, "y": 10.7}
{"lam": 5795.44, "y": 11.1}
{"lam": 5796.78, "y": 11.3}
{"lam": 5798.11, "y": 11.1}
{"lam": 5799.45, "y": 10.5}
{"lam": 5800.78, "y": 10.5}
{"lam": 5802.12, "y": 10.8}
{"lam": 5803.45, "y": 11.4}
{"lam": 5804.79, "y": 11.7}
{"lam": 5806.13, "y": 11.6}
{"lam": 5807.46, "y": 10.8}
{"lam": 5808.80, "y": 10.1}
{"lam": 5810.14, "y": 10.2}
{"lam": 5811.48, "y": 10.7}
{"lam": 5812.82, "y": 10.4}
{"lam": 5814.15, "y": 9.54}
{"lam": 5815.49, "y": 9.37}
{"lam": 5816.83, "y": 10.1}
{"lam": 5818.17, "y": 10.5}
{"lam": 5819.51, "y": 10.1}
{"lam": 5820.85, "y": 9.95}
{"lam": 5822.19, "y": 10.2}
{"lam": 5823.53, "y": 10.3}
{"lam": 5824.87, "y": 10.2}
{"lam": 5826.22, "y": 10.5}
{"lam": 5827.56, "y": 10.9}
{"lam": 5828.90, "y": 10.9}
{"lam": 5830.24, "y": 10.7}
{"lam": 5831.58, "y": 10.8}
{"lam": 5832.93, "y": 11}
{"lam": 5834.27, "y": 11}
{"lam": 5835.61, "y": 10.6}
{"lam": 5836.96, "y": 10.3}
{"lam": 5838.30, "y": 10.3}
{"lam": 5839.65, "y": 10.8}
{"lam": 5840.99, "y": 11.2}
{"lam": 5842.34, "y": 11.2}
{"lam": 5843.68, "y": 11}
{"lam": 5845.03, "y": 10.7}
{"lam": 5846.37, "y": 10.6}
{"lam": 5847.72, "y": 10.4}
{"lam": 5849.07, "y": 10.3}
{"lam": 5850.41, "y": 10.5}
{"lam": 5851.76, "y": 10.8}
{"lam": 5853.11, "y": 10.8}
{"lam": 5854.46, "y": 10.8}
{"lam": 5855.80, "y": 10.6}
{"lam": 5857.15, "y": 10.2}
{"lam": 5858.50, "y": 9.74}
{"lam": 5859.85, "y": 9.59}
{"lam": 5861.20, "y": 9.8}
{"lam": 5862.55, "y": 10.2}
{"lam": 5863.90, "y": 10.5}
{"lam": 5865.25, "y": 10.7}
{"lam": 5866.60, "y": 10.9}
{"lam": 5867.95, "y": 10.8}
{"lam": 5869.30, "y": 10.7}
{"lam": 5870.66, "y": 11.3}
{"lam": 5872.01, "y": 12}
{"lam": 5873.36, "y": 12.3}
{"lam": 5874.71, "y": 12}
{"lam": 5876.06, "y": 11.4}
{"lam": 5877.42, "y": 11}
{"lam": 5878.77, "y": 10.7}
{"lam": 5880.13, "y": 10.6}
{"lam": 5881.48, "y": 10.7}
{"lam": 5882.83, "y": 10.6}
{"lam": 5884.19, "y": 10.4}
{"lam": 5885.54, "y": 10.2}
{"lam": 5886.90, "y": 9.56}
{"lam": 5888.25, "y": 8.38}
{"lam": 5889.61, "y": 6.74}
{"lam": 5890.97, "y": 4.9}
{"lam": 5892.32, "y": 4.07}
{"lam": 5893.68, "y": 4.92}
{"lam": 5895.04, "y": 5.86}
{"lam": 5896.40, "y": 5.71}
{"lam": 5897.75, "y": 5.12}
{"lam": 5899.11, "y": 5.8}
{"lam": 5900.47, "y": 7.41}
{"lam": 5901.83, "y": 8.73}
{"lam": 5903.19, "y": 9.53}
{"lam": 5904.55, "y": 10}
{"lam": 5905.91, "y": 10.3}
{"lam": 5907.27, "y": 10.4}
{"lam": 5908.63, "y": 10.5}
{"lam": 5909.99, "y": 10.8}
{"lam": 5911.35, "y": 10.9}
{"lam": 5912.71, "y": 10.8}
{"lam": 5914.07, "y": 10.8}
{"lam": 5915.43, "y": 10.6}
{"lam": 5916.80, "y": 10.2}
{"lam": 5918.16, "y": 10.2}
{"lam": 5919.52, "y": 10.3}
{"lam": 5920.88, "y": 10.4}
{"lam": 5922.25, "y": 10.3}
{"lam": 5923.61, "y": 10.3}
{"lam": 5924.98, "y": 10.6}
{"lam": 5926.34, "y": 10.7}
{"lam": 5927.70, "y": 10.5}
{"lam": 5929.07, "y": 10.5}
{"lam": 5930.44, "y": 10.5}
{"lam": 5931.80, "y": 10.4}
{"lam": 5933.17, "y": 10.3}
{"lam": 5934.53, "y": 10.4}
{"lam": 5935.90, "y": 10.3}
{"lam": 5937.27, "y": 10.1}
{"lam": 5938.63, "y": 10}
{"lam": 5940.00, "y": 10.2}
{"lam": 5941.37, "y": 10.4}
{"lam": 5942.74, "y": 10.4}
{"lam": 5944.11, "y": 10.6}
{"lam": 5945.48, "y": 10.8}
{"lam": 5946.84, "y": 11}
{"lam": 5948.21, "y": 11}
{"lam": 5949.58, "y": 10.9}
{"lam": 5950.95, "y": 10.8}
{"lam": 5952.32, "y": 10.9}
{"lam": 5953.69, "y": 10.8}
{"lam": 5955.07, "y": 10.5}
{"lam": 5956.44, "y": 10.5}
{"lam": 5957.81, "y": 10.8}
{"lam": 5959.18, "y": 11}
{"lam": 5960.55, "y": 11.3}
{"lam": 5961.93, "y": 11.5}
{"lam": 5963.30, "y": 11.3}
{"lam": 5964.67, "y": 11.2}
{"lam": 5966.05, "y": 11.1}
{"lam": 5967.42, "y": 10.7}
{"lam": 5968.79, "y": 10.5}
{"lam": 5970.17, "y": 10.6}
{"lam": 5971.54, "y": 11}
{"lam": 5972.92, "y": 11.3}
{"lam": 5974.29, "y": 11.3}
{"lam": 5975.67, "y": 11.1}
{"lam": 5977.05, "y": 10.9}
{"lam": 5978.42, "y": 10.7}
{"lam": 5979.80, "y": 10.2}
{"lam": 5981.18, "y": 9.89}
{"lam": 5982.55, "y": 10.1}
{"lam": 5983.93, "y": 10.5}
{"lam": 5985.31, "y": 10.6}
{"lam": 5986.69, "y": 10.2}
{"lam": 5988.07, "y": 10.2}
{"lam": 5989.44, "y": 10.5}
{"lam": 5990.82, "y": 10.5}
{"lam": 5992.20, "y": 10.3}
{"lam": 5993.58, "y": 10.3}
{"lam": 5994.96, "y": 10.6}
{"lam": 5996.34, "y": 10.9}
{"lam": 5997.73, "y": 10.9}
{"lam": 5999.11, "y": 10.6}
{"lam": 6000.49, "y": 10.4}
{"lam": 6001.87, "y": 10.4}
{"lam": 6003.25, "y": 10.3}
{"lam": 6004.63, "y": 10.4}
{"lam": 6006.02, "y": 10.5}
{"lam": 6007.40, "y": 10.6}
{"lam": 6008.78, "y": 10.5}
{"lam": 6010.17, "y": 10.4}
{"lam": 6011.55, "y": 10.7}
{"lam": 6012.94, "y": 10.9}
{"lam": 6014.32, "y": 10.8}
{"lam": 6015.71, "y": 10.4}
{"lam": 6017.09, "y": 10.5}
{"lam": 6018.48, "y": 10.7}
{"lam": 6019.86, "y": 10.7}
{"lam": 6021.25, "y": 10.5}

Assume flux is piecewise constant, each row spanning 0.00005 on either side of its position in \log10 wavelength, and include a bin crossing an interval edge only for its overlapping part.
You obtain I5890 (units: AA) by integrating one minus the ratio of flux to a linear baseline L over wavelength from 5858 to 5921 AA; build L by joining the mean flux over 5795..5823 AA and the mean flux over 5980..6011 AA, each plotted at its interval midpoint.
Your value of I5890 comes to 5.8 AA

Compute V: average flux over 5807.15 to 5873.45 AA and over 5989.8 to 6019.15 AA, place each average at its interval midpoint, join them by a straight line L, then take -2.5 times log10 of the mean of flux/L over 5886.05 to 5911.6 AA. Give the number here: 0.32 mag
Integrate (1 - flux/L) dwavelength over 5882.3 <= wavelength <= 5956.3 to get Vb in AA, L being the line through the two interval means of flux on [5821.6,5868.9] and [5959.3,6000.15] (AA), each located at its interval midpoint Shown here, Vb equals 7.4 AA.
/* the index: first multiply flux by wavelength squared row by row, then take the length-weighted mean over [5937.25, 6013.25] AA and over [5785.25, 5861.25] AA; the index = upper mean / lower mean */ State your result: 1.1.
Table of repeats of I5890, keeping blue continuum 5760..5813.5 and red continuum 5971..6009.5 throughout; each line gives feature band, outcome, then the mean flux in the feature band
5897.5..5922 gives 2.1 AA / 9.69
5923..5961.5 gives -0.1 AA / 10.6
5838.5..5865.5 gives 0.2 AA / 10.5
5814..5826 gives 0.6 AA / 10.1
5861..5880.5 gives -0.8 AA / 11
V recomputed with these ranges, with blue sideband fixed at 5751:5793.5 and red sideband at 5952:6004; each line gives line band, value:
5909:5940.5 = 0.02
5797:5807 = -0.05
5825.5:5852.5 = -0.01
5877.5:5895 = 0.25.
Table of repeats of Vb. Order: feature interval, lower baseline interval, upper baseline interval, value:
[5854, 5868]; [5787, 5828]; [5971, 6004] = 0.3 AA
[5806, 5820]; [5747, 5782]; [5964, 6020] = 0.5 AA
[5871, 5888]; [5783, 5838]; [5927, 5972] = -0.4 AA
